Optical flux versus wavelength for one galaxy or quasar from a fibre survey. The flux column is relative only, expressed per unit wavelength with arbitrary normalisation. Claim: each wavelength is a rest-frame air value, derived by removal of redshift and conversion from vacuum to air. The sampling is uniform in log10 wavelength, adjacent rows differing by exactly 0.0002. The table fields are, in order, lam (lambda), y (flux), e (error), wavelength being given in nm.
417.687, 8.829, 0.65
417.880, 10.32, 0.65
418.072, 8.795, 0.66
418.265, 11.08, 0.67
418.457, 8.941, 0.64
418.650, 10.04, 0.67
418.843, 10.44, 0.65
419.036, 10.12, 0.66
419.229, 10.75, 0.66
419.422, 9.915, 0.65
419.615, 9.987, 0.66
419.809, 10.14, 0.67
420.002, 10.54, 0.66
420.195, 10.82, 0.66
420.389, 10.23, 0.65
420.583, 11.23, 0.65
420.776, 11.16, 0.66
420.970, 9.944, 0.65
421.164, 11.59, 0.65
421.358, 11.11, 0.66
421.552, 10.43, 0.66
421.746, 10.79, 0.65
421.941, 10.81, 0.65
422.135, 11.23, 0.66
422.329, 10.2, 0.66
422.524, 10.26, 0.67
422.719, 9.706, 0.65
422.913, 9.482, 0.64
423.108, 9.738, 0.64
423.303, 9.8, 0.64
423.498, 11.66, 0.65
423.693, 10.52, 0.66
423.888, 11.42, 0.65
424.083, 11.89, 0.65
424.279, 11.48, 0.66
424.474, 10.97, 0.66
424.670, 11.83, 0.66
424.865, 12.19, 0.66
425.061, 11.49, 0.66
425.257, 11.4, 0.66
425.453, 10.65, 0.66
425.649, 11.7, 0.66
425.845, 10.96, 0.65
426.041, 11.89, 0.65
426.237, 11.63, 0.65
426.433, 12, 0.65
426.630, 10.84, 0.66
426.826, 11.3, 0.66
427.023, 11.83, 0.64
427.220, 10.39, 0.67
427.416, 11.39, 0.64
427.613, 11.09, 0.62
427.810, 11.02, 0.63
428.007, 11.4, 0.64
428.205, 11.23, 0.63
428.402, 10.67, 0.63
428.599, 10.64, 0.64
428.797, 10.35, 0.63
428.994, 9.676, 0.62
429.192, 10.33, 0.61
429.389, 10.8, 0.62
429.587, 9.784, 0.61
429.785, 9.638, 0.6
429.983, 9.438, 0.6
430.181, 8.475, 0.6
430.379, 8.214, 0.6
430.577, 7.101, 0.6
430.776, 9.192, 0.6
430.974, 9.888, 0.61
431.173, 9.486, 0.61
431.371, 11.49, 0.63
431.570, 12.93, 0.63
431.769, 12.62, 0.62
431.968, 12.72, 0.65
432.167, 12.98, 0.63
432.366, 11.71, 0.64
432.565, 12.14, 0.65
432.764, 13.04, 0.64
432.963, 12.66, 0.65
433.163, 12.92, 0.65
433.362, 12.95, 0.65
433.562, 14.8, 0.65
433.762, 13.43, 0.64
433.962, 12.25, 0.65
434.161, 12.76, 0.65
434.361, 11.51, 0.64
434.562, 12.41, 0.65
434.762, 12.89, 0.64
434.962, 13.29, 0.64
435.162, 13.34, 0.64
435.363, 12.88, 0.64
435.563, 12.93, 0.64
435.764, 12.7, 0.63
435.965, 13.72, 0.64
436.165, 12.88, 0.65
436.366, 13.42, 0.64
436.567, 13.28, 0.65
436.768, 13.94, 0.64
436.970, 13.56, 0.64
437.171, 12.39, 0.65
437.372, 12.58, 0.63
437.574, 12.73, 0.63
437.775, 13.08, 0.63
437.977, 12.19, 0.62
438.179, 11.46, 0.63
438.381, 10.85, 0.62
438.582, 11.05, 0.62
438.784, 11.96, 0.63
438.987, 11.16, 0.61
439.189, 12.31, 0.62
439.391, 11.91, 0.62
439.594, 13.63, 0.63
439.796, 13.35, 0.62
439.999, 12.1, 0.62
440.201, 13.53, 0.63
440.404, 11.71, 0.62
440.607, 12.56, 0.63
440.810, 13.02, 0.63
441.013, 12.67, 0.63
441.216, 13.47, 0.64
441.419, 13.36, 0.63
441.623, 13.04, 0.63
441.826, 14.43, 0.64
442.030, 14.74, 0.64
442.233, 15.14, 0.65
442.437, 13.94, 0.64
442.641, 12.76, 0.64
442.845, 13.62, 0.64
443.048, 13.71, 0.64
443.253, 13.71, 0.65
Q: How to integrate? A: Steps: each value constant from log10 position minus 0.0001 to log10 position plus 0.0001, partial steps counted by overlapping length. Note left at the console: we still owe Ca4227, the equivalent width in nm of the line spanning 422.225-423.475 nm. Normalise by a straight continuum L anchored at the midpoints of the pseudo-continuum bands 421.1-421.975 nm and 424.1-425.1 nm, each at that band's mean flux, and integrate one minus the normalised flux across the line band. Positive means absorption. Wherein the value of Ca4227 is 0.14 nm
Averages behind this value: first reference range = 10.9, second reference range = 11.6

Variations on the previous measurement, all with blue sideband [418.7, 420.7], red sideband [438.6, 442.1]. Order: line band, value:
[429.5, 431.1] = 0.37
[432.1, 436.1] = -0.26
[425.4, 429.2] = 0.08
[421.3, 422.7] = 0.01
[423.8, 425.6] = -0.08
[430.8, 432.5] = 0.03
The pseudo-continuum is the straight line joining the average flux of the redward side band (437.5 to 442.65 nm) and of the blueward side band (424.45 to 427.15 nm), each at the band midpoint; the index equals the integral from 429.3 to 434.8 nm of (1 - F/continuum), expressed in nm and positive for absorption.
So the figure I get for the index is 0.29 nm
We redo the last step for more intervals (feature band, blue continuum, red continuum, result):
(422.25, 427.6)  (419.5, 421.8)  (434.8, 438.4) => 0.09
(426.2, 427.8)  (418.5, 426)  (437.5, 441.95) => -0.01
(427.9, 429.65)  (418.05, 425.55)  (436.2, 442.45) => 0.15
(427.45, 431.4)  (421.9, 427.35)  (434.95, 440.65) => 0.55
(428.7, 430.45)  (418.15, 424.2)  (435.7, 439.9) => 0.29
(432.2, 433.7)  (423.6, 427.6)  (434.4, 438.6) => -0.07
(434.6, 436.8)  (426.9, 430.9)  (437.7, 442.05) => -0.29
